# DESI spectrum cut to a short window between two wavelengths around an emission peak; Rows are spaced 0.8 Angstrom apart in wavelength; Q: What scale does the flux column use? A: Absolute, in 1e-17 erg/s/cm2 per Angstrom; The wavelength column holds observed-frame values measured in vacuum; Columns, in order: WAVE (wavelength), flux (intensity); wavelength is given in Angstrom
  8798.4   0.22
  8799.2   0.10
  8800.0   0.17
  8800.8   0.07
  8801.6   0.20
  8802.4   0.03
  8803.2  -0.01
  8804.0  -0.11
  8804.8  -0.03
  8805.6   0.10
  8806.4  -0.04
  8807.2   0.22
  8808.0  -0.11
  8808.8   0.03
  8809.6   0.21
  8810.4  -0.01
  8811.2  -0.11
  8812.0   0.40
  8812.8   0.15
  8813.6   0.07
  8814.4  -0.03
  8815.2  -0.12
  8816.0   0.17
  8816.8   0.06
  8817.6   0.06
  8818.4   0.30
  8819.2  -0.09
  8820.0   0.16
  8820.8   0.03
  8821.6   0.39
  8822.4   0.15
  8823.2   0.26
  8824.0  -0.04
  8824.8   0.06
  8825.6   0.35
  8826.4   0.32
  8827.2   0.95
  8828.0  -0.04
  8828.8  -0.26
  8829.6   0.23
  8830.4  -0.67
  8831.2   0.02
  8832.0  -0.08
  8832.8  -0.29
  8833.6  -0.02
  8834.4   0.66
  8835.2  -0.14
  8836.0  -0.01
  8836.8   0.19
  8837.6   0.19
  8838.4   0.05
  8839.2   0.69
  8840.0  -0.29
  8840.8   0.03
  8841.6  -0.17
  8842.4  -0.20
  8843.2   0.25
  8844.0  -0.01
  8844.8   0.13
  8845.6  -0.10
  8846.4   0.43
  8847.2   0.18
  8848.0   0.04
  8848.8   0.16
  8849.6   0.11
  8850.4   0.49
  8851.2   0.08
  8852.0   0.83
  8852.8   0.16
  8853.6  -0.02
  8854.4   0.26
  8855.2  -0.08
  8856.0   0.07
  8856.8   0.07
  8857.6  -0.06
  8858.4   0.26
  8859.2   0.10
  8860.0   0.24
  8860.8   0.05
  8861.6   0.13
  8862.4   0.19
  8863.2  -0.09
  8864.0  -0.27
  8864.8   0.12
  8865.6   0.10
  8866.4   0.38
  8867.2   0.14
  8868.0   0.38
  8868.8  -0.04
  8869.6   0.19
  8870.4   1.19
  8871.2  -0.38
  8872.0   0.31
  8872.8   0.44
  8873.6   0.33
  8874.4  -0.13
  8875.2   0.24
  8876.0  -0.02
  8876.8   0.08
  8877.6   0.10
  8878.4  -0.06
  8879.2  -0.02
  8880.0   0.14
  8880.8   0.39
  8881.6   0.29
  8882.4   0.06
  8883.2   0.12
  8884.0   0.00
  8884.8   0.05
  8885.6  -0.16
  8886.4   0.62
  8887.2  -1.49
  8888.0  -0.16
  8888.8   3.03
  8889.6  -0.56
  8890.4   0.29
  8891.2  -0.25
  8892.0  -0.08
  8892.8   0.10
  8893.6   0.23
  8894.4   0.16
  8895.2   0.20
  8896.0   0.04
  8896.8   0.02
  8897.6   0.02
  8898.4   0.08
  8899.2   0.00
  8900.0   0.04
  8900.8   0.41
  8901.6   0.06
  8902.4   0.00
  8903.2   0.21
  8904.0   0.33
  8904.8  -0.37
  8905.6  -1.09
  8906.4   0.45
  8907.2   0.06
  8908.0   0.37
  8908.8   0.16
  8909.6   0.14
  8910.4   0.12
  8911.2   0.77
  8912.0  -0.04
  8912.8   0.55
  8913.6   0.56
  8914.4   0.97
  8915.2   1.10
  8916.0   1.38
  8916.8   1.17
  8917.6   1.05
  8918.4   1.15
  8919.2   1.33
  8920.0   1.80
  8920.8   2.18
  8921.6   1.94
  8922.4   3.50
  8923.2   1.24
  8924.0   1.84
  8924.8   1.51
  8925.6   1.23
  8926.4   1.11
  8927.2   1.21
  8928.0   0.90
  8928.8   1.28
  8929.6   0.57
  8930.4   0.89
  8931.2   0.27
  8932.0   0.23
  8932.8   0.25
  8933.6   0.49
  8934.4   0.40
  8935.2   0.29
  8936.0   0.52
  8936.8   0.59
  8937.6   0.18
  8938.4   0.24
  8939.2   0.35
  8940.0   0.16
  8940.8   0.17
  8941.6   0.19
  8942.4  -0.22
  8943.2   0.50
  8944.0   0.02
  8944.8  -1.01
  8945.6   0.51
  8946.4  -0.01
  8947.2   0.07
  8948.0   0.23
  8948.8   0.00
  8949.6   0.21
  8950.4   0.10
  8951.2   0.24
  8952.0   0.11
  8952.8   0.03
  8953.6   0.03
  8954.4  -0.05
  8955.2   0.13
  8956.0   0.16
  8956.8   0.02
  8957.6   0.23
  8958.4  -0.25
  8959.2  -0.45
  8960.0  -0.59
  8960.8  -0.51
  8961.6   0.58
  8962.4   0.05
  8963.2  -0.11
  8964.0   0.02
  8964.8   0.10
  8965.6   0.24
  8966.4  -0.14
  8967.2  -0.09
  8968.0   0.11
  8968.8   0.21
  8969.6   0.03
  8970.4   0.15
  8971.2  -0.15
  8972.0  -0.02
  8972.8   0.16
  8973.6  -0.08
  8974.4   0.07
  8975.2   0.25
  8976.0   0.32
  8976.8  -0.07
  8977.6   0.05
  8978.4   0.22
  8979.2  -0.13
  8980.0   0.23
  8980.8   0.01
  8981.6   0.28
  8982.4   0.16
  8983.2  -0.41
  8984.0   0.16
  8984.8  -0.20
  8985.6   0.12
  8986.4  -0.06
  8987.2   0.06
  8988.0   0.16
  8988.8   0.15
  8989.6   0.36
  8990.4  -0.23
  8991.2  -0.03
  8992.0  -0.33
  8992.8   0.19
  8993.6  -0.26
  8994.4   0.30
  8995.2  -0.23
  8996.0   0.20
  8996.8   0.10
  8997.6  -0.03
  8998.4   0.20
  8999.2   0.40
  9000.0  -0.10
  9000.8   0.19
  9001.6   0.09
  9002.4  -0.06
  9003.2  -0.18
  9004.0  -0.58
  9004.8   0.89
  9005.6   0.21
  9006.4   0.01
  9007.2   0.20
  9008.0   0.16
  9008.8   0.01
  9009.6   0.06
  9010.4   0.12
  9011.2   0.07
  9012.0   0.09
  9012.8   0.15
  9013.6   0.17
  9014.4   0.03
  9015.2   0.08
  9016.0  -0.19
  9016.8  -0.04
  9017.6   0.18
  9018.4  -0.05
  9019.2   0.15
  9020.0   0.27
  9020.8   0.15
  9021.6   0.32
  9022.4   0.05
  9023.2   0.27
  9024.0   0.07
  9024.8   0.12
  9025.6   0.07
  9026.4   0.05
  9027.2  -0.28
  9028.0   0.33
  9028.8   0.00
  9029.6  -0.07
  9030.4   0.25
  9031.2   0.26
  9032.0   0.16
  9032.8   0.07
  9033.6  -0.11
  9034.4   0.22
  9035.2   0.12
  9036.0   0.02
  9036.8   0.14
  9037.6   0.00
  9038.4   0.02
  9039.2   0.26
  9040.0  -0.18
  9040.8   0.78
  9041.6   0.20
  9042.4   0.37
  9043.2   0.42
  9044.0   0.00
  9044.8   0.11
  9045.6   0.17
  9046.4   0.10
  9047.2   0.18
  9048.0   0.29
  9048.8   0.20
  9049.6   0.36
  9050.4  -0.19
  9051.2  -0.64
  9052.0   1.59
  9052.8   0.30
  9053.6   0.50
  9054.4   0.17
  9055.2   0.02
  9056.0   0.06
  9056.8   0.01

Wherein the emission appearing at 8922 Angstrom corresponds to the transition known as [O II]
